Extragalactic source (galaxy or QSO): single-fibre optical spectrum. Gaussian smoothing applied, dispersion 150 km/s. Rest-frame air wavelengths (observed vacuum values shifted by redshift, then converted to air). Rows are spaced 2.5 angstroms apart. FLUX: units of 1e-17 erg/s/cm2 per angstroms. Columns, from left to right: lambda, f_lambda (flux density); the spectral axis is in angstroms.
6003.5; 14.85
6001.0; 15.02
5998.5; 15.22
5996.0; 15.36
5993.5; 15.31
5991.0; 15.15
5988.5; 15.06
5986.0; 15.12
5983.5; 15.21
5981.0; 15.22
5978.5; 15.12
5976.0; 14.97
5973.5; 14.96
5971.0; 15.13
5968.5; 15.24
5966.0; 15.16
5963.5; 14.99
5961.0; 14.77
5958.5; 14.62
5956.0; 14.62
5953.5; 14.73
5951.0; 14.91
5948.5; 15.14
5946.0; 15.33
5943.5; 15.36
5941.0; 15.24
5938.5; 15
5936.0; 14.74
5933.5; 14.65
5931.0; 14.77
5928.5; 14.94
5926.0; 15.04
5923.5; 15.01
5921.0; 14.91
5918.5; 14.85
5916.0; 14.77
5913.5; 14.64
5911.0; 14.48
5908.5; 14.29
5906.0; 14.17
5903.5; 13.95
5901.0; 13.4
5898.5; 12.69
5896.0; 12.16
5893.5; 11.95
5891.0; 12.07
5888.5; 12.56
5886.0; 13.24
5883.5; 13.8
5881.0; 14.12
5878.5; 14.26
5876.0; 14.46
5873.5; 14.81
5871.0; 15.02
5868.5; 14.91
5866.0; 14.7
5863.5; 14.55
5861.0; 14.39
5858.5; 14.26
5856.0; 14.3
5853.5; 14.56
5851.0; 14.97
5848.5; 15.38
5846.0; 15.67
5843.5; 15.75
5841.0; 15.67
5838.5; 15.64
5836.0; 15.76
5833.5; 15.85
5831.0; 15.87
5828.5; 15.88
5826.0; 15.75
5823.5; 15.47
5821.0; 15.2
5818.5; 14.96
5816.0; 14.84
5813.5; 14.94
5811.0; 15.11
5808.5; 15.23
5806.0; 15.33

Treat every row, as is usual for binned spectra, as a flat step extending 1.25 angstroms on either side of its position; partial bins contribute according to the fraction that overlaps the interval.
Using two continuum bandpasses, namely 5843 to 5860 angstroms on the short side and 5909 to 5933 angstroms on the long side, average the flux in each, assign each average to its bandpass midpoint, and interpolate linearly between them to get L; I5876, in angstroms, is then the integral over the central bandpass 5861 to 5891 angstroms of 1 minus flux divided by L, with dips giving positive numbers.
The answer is 1.5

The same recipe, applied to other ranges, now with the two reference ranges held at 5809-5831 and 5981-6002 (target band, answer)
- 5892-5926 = 2.8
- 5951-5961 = 0.3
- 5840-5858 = 0.2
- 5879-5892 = 1.7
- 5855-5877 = 1.0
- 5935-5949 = 0.1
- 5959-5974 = 0.2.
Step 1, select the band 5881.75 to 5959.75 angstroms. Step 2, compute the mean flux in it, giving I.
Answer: 14.3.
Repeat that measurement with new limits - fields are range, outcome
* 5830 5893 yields 14.6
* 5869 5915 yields 13.7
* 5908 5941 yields 14.8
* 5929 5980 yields 15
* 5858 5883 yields 14.5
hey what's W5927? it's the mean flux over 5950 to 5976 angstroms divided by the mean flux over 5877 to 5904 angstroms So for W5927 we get 1.14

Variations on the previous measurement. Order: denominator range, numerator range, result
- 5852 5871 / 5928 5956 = 1.03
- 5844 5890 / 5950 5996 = 1.04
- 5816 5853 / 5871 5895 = 0.87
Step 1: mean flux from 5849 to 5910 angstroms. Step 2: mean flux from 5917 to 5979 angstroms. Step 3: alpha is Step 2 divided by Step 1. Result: 1.1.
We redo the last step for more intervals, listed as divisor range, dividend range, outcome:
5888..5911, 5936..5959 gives 1.14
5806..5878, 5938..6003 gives 1.00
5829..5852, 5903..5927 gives 0.94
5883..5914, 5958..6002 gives 1.14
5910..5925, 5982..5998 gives 1.03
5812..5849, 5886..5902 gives 0.81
